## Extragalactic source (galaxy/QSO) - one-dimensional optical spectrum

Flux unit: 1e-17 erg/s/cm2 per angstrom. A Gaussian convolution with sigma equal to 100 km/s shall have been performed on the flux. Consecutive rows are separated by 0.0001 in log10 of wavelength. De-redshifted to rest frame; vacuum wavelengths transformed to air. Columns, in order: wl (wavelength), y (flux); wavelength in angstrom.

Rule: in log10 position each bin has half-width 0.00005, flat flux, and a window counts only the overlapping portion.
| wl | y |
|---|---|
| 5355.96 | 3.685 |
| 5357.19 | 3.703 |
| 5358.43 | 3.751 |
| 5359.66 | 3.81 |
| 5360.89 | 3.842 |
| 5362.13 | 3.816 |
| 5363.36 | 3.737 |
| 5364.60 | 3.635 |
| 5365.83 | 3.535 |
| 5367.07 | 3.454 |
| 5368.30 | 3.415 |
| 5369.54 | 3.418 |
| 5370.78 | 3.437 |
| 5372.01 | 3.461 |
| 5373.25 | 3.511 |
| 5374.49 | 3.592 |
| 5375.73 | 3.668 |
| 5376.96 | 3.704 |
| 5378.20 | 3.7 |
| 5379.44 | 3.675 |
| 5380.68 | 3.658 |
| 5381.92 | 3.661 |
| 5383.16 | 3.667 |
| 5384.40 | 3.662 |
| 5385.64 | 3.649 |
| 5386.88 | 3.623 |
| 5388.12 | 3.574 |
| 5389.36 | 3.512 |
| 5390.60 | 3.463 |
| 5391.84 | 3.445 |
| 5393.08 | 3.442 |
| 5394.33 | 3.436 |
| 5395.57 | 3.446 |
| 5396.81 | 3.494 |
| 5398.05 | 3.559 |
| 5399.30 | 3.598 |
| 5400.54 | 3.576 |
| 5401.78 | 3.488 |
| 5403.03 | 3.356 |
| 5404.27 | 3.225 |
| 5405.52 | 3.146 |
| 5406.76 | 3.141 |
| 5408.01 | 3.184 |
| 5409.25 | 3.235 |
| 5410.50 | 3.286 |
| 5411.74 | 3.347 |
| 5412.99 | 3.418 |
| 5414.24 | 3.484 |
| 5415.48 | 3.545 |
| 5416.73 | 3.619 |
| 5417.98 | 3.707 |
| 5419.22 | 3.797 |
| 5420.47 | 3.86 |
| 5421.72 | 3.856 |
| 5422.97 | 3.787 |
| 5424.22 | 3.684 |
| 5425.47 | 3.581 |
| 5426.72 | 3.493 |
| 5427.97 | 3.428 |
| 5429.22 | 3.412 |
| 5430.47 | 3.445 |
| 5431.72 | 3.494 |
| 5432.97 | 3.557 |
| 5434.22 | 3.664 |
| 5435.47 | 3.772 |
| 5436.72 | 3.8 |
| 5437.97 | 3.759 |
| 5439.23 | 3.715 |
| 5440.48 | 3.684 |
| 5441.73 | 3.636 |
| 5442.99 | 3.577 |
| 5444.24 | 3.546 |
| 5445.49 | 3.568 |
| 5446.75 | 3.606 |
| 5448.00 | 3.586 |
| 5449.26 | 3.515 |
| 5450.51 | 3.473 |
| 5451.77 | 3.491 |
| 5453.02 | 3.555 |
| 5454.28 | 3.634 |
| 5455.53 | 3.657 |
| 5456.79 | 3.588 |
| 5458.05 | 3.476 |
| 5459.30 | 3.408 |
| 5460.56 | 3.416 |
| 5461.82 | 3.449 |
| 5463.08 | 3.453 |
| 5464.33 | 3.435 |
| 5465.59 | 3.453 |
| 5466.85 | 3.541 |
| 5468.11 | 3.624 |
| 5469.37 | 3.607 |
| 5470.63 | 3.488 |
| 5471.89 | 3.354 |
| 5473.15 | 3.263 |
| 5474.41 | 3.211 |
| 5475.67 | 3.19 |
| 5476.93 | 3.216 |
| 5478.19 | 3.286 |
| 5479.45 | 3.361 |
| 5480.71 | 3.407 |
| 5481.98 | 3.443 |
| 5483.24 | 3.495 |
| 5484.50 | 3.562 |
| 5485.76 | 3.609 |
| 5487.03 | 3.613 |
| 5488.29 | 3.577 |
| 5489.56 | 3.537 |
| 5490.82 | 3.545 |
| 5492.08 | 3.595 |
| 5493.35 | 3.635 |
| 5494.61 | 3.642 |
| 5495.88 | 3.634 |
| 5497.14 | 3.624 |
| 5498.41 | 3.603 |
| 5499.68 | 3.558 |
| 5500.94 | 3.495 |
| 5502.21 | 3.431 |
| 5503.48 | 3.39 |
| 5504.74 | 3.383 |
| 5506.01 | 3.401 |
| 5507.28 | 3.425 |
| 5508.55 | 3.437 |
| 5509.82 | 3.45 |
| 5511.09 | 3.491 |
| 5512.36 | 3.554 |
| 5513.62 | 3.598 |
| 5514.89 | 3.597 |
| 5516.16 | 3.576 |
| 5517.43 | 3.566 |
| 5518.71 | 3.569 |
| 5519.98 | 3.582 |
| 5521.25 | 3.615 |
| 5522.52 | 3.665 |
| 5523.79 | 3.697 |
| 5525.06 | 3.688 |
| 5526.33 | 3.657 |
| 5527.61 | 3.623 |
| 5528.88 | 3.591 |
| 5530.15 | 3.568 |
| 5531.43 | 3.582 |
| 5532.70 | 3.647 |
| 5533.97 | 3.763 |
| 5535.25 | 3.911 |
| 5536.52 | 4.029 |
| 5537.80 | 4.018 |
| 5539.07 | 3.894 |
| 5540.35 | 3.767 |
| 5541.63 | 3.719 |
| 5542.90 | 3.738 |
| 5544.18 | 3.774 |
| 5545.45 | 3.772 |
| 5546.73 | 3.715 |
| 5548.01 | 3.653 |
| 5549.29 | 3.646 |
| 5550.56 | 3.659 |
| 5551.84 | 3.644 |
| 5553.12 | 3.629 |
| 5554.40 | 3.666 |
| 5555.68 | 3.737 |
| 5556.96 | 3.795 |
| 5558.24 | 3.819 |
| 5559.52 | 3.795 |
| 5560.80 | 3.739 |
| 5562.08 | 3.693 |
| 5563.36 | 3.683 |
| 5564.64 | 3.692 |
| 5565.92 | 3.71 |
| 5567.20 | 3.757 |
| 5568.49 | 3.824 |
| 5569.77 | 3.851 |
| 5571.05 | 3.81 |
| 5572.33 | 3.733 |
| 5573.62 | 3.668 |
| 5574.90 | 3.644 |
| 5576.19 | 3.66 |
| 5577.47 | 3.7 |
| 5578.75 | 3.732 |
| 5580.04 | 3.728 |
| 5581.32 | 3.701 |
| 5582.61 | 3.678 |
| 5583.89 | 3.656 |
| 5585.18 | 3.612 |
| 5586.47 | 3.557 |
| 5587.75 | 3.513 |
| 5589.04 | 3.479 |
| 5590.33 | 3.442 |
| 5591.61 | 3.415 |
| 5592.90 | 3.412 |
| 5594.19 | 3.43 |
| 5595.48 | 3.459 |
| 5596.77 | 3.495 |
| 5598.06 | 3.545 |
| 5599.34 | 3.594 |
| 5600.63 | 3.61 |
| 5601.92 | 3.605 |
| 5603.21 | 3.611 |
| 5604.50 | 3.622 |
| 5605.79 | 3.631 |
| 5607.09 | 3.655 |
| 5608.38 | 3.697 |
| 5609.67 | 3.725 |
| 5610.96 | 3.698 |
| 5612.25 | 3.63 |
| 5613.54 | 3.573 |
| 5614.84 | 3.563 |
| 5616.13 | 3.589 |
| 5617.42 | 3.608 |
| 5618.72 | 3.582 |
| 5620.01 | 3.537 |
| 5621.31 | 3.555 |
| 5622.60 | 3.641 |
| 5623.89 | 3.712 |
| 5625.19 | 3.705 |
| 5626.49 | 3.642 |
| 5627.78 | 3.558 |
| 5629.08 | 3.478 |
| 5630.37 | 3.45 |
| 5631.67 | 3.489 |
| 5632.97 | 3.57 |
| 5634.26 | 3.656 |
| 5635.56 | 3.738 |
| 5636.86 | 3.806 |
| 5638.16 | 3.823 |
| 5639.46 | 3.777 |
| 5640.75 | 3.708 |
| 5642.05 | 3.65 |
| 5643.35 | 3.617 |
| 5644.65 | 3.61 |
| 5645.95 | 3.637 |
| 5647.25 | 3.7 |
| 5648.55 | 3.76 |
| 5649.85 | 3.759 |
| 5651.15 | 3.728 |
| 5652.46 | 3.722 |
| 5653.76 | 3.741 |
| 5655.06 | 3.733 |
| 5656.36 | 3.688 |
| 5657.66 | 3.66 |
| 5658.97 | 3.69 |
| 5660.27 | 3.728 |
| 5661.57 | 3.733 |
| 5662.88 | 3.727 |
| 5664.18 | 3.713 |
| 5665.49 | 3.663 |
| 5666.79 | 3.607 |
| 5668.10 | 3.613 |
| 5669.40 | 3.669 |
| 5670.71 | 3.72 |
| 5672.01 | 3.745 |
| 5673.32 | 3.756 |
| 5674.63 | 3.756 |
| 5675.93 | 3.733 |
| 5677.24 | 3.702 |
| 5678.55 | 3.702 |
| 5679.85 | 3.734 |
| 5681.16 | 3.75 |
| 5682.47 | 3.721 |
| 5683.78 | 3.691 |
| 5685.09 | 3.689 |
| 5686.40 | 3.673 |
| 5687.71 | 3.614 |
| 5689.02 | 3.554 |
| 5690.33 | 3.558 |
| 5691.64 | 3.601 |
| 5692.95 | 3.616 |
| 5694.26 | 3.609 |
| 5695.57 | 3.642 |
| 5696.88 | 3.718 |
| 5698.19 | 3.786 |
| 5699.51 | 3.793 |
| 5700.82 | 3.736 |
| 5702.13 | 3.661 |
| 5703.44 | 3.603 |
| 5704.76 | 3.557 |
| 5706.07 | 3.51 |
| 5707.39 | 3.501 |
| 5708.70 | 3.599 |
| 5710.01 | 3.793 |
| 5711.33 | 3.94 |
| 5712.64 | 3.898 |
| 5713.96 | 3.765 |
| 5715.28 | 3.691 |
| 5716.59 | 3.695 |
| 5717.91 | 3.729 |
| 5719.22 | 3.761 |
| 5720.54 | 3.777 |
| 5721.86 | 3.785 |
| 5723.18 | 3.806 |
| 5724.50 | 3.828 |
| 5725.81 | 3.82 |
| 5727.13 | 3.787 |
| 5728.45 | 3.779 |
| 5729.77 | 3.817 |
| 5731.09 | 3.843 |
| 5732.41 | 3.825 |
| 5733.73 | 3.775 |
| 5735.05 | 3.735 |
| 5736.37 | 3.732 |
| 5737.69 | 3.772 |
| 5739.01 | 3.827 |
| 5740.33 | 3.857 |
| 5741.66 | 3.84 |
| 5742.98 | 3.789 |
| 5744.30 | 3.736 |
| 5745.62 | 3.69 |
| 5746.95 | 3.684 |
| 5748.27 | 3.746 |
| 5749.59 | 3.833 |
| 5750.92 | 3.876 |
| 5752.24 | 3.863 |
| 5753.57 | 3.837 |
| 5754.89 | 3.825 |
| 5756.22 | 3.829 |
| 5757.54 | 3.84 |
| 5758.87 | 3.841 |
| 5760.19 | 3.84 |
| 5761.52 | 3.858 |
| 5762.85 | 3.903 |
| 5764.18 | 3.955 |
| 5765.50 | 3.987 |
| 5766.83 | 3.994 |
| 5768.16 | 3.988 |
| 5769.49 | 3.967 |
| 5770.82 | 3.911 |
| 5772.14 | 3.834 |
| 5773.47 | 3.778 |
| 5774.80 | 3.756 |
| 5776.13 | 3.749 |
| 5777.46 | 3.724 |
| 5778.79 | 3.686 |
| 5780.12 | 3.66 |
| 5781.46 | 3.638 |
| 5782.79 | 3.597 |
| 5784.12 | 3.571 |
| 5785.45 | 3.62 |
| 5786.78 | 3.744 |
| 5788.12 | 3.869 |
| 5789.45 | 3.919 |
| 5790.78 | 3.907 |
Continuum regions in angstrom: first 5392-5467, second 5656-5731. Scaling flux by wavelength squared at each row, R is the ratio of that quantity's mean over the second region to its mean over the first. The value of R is 1.16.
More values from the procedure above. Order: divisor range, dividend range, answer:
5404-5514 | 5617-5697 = 1.12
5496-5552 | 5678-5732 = 1.09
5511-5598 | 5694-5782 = 1.10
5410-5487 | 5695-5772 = 1.19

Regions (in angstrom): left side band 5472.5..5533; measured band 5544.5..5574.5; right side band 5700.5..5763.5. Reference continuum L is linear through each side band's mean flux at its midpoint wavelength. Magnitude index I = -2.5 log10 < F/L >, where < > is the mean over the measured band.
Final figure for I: -0.04 mag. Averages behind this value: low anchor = 3.52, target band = 3.73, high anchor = 3.77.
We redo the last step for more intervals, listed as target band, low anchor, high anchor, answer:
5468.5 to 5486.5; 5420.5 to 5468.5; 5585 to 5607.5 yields 0.053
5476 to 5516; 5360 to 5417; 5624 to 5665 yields 0.024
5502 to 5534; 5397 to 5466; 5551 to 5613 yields 0.013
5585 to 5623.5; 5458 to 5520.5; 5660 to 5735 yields 0.012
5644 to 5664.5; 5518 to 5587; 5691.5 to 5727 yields 0.002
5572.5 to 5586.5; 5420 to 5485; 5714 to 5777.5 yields -0.006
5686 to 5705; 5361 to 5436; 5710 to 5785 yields 0.033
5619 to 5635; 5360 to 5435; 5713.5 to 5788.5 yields 0.036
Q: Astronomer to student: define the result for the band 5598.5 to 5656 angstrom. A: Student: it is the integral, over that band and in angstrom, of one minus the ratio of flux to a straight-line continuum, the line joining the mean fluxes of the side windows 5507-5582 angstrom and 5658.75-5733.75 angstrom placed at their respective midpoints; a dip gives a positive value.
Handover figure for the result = 0.85 angstrom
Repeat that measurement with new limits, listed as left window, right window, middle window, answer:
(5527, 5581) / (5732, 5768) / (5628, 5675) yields 1.2 angstrom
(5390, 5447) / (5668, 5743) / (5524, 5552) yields -0.9 angstrom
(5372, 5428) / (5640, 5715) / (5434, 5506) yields 1.0 angstrom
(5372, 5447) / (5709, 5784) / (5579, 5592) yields 0.3 angstrom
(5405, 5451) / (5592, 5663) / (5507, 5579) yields -1.8 angstrom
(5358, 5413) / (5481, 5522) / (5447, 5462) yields 0.0 angstrom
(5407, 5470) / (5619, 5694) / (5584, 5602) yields 0.6 angstrom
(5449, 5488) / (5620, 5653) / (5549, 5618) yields -1.0 angstrom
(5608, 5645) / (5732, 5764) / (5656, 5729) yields 0.5 angstrom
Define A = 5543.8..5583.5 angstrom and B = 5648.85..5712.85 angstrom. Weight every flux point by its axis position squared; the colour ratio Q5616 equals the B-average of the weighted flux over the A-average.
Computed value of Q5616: 1.03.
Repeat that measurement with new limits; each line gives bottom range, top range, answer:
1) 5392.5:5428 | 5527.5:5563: 1.12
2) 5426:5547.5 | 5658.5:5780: 1.14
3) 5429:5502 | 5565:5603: 1.07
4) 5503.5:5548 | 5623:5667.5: 1.05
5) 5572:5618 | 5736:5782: 1.12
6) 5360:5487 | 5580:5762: 1.14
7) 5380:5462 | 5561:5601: 1.09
